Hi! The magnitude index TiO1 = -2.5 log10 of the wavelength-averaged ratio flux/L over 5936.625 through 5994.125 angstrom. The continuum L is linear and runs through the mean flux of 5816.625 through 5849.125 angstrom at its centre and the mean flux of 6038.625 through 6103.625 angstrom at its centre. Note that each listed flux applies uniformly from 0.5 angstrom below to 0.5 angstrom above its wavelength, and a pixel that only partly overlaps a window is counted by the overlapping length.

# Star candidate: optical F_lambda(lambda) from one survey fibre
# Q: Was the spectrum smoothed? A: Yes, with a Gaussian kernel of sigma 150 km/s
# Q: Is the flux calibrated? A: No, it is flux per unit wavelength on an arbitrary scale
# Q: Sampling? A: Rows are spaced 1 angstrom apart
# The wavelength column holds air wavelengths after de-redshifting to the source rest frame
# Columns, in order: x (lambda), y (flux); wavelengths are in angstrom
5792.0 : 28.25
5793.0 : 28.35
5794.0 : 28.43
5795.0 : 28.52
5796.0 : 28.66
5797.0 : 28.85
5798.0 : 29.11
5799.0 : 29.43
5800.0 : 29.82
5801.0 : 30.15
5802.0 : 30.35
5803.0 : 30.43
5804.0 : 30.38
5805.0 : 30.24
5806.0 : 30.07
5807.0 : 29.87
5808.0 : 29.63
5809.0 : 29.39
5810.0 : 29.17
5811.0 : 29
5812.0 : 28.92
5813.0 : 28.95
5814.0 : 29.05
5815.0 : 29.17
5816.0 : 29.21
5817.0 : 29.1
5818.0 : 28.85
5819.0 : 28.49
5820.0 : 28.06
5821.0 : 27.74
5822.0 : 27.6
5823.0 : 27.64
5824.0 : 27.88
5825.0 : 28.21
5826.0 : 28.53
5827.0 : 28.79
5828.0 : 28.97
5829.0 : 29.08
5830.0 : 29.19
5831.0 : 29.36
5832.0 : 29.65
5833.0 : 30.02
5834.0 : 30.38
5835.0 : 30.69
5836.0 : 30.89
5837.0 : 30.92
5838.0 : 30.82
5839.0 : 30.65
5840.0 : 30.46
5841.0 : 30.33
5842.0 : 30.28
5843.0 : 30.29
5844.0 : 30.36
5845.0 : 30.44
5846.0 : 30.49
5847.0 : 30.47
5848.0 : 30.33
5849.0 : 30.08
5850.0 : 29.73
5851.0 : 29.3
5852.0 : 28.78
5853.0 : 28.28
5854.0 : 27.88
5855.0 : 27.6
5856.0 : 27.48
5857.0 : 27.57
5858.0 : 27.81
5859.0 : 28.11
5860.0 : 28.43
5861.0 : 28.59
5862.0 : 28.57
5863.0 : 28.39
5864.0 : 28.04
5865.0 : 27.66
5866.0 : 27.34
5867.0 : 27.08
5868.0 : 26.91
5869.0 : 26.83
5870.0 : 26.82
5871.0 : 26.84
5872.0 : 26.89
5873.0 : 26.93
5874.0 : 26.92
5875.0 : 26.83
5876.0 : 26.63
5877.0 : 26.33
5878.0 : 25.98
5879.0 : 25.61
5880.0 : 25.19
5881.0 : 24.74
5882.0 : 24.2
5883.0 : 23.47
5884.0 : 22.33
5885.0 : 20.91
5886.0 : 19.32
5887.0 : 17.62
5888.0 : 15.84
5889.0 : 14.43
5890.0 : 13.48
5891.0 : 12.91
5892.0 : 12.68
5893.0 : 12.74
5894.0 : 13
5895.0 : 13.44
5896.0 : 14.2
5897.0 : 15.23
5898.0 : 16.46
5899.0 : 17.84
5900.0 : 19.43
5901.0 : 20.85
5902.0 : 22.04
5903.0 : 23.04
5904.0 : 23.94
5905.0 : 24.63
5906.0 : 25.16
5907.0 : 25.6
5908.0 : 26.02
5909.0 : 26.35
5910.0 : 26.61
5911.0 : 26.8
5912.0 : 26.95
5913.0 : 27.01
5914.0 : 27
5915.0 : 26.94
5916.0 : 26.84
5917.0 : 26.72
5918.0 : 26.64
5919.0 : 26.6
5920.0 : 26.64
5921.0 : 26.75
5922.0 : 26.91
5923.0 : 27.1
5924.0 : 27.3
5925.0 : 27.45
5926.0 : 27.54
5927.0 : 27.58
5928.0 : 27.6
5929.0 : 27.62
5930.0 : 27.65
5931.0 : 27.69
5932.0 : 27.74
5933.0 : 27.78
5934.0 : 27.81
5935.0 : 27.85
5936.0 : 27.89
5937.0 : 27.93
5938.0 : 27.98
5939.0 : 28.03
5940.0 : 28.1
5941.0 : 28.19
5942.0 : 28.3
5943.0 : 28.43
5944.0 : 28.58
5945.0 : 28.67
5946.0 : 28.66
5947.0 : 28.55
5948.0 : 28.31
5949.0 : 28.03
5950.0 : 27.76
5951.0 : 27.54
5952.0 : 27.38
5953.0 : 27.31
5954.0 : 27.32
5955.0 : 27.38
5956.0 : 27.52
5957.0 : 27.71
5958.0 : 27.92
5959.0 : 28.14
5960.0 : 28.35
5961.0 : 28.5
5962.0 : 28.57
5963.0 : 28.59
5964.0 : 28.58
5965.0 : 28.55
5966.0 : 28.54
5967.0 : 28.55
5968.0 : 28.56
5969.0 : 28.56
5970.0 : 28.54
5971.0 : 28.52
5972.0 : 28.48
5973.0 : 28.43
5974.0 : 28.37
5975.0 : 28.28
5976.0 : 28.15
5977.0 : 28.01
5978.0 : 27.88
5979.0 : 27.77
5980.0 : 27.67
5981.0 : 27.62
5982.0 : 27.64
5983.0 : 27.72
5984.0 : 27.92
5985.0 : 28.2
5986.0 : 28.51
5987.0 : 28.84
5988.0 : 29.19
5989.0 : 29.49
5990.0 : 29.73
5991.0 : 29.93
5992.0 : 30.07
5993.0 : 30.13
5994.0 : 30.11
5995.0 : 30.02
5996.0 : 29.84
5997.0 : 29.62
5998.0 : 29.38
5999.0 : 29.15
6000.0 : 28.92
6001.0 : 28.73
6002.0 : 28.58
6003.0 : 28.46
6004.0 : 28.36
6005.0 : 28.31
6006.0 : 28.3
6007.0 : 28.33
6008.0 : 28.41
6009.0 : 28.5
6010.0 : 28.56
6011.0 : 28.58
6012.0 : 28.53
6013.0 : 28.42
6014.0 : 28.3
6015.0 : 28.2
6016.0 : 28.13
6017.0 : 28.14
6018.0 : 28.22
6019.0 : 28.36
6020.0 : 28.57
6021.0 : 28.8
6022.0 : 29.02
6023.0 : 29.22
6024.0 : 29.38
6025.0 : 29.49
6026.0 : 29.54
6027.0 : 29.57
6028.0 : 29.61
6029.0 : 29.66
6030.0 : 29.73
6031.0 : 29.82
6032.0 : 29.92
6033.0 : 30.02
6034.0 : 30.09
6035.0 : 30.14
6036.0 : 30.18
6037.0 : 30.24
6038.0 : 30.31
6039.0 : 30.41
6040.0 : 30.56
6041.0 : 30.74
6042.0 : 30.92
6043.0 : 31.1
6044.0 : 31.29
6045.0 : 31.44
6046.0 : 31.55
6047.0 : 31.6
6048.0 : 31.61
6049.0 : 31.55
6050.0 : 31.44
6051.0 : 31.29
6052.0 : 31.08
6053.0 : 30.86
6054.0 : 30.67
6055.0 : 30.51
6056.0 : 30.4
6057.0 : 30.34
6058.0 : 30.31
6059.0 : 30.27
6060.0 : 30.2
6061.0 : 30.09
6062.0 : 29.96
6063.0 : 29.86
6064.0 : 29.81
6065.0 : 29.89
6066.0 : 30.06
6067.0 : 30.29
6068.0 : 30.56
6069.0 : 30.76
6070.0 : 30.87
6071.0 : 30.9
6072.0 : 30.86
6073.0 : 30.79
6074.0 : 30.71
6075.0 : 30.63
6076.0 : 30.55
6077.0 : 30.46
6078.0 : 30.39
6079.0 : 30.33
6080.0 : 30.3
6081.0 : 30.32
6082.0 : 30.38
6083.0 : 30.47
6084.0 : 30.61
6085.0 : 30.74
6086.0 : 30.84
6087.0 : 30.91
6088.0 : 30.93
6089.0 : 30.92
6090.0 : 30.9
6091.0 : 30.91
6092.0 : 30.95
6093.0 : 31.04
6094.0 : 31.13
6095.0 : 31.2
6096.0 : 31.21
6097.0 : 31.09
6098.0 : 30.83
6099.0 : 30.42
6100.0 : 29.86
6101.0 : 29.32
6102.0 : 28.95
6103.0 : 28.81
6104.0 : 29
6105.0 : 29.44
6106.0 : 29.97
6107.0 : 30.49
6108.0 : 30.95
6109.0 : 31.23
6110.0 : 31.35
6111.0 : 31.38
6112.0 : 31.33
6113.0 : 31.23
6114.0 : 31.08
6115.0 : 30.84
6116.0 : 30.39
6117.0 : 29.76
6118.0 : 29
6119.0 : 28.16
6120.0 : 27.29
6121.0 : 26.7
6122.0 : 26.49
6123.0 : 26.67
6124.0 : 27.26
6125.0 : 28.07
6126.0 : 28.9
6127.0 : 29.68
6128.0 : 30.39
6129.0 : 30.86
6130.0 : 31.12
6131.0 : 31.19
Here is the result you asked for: 0.067 mag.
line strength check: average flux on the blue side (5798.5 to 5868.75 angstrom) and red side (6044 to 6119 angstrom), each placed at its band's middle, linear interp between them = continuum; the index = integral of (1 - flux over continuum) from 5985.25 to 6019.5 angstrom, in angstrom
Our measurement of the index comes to 1.4 angstrom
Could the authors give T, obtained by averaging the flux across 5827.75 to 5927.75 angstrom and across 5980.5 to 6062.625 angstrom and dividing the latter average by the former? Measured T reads 1.2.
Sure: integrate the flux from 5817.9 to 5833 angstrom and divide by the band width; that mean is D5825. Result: 28.6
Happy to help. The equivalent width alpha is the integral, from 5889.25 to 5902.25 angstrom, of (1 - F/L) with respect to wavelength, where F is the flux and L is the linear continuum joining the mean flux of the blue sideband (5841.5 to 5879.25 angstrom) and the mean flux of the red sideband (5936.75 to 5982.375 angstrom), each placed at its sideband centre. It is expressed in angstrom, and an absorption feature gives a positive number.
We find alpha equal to 5.81 angstrom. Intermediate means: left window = 28.1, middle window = 15.6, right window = 28.1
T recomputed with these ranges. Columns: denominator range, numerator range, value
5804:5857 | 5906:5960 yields 0.94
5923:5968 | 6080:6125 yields 1.07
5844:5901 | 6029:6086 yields 1.27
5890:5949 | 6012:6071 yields 1.21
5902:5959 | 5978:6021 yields 1.05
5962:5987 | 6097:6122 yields 1.06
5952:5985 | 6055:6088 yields 1.08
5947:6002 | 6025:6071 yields 1.07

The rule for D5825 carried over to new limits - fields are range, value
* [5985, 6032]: 29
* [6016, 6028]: 28.9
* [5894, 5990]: 26.7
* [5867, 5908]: 21.5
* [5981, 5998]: 29.1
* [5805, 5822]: 29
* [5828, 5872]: 29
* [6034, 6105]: 30.6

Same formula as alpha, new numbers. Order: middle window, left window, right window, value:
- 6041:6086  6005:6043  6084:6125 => -1.56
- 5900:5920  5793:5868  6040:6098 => 2.86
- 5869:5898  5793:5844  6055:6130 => 8.60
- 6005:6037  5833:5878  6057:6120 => 0.94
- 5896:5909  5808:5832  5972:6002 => 3.25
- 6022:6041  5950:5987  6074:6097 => -0.23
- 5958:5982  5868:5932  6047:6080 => -1.61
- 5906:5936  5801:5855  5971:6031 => 2.11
